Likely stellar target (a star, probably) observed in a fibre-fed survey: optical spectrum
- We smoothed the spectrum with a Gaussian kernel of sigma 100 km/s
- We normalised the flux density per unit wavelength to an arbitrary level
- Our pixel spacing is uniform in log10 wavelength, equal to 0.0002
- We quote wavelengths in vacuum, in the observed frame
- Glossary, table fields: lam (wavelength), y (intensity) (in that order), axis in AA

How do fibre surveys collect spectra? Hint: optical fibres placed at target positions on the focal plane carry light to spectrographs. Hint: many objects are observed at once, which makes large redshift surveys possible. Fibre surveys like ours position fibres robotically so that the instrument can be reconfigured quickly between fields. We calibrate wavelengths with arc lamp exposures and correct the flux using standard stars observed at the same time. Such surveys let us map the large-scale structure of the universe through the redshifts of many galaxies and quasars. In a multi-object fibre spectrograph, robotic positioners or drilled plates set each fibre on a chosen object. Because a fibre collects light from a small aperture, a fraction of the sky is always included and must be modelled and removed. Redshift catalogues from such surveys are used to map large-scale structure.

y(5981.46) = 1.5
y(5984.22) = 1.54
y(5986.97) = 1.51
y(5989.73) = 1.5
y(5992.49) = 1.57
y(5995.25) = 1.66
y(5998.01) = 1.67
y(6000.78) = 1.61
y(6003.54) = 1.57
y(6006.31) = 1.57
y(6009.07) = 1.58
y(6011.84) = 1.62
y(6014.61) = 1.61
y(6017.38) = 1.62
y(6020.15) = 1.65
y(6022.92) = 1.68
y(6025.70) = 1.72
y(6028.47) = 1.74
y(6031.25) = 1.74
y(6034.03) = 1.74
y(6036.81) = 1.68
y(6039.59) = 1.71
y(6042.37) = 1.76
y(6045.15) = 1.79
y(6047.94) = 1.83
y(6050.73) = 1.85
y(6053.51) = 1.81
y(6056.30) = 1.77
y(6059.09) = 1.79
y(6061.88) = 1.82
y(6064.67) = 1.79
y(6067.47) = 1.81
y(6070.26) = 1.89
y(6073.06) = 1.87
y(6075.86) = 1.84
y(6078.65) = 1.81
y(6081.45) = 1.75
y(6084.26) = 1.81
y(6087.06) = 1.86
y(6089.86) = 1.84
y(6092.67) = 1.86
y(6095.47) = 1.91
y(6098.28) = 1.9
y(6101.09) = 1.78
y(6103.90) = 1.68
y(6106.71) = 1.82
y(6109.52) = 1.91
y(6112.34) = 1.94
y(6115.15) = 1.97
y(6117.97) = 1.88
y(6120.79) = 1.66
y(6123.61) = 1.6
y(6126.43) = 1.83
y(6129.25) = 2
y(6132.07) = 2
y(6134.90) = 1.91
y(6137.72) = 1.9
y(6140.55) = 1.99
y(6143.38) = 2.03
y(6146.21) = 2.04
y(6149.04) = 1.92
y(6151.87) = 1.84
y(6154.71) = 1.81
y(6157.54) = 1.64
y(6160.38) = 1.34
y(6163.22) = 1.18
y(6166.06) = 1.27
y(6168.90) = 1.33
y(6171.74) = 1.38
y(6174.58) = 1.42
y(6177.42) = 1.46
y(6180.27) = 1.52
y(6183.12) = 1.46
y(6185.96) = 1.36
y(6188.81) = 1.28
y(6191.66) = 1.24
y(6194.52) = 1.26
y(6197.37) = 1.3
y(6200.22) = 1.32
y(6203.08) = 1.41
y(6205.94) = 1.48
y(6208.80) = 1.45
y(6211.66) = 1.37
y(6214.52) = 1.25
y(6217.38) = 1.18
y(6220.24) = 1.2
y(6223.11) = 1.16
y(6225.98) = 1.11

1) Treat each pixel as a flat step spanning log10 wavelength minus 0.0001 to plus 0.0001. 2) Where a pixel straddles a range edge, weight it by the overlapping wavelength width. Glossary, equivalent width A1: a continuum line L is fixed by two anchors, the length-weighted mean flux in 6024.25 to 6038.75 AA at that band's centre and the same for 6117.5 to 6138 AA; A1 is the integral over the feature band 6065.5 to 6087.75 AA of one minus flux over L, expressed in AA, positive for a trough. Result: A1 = -0.6 AA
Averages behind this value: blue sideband 1.72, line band 1.83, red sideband 1.84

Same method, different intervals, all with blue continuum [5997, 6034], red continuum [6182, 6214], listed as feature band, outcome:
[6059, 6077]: -3.1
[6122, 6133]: -2.9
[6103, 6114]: -2.6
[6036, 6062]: -3.1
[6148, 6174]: -1.8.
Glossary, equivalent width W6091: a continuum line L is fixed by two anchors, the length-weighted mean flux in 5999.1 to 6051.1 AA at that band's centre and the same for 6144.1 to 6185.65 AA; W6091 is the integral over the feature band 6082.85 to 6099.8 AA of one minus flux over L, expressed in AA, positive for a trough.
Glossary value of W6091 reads -2.55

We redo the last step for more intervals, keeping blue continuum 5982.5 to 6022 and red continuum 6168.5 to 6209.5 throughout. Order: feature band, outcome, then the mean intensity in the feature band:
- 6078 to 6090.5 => -2.63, 1.81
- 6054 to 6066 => -2.11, 1.79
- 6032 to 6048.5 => -2.12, 1.75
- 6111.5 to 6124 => -3.09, 1.82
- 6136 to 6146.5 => -4.03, 1.98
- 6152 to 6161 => -1.52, 1.65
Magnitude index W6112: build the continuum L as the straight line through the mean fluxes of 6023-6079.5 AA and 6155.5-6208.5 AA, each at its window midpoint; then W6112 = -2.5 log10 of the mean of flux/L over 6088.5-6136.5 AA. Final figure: -0.16 mag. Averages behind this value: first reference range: 1.79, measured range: 1.85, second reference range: 1.38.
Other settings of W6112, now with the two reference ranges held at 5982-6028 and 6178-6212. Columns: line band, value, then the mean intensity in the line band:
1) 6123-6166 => -0.24 mag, 1.79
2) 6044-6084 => -0.18 mag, 1.82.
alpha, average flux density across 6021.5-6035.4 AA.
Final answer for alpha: 1.72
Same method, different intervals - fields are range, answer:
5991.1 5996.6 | 1.61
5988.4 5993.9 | 1.54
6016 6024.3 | 1.65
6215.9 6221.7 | 1.19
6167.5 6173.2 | 1.36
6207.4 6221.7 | 1.29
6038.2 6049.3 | 1.77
